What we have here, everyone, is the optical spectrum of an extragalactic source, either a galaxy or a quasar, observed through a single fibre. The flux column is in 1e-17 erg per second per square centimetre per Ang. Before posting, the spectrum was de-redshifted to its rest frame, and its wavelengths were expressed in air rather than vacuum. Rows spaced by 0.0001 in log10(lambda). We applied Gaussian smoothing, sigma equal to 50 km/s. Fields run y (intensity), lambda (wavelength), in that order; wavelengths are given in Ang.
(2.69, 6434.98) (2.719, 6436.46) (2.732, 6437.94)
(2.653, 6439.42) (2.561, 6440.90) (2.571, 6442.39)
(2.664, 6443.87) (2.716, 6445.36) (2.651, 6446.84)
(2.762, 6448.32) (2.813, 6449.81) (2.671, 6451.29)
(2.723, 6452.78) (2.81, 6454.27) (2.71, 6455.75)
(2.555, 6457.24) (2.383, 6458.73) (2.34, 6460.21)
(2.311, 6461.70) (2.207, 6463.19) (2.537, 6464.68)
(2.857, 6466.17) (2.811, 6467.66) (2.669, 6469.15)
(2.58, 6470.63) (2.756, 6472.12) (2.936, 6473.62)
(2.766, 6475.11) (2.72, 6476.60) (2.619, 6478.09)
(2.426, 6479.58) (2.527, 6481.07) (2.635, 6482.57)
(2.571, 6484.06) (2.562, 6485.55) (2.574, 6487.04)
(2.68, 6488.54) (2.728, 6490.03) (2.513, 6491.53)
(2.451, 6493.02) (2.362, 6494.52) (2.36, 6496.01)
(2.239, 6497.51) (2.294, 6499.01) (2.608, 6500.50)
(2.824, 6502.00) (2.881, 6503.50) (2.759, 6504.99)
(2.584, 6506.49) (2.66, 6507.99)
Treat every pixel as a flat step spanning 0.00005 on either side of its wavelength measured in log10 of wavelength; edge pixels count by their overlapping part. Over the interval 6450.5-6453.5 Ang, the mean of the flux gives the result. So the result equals 2.7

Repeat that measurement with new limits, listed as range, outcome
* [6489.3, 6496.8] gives 2.48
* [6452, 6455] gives 2.76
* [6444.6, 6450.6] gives 2.74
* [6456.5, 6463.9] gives 2.36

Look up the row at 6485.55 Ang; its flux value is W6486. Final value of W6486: 2.562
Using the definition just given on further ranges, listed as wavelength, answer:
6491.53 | 2.513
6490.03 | 2.728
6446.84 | 2.651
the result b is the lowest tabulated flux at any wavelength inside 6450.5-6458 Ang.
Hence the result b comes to 2.555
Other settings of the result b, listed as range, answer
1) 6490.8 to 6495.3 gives 2.362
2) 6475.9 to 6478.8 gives 2.619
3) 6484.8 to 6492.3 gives 2.513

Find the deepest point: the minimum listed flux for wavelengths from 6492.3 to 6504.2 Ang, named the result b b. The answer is 2.239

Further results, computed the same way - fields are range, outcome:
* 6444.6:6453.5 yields 2.651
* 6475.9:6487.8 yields 2.426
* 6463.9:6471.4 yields 2.537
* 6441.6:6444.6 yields 2.571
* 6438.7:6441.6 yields 2.561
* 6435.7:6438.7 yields 2.719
